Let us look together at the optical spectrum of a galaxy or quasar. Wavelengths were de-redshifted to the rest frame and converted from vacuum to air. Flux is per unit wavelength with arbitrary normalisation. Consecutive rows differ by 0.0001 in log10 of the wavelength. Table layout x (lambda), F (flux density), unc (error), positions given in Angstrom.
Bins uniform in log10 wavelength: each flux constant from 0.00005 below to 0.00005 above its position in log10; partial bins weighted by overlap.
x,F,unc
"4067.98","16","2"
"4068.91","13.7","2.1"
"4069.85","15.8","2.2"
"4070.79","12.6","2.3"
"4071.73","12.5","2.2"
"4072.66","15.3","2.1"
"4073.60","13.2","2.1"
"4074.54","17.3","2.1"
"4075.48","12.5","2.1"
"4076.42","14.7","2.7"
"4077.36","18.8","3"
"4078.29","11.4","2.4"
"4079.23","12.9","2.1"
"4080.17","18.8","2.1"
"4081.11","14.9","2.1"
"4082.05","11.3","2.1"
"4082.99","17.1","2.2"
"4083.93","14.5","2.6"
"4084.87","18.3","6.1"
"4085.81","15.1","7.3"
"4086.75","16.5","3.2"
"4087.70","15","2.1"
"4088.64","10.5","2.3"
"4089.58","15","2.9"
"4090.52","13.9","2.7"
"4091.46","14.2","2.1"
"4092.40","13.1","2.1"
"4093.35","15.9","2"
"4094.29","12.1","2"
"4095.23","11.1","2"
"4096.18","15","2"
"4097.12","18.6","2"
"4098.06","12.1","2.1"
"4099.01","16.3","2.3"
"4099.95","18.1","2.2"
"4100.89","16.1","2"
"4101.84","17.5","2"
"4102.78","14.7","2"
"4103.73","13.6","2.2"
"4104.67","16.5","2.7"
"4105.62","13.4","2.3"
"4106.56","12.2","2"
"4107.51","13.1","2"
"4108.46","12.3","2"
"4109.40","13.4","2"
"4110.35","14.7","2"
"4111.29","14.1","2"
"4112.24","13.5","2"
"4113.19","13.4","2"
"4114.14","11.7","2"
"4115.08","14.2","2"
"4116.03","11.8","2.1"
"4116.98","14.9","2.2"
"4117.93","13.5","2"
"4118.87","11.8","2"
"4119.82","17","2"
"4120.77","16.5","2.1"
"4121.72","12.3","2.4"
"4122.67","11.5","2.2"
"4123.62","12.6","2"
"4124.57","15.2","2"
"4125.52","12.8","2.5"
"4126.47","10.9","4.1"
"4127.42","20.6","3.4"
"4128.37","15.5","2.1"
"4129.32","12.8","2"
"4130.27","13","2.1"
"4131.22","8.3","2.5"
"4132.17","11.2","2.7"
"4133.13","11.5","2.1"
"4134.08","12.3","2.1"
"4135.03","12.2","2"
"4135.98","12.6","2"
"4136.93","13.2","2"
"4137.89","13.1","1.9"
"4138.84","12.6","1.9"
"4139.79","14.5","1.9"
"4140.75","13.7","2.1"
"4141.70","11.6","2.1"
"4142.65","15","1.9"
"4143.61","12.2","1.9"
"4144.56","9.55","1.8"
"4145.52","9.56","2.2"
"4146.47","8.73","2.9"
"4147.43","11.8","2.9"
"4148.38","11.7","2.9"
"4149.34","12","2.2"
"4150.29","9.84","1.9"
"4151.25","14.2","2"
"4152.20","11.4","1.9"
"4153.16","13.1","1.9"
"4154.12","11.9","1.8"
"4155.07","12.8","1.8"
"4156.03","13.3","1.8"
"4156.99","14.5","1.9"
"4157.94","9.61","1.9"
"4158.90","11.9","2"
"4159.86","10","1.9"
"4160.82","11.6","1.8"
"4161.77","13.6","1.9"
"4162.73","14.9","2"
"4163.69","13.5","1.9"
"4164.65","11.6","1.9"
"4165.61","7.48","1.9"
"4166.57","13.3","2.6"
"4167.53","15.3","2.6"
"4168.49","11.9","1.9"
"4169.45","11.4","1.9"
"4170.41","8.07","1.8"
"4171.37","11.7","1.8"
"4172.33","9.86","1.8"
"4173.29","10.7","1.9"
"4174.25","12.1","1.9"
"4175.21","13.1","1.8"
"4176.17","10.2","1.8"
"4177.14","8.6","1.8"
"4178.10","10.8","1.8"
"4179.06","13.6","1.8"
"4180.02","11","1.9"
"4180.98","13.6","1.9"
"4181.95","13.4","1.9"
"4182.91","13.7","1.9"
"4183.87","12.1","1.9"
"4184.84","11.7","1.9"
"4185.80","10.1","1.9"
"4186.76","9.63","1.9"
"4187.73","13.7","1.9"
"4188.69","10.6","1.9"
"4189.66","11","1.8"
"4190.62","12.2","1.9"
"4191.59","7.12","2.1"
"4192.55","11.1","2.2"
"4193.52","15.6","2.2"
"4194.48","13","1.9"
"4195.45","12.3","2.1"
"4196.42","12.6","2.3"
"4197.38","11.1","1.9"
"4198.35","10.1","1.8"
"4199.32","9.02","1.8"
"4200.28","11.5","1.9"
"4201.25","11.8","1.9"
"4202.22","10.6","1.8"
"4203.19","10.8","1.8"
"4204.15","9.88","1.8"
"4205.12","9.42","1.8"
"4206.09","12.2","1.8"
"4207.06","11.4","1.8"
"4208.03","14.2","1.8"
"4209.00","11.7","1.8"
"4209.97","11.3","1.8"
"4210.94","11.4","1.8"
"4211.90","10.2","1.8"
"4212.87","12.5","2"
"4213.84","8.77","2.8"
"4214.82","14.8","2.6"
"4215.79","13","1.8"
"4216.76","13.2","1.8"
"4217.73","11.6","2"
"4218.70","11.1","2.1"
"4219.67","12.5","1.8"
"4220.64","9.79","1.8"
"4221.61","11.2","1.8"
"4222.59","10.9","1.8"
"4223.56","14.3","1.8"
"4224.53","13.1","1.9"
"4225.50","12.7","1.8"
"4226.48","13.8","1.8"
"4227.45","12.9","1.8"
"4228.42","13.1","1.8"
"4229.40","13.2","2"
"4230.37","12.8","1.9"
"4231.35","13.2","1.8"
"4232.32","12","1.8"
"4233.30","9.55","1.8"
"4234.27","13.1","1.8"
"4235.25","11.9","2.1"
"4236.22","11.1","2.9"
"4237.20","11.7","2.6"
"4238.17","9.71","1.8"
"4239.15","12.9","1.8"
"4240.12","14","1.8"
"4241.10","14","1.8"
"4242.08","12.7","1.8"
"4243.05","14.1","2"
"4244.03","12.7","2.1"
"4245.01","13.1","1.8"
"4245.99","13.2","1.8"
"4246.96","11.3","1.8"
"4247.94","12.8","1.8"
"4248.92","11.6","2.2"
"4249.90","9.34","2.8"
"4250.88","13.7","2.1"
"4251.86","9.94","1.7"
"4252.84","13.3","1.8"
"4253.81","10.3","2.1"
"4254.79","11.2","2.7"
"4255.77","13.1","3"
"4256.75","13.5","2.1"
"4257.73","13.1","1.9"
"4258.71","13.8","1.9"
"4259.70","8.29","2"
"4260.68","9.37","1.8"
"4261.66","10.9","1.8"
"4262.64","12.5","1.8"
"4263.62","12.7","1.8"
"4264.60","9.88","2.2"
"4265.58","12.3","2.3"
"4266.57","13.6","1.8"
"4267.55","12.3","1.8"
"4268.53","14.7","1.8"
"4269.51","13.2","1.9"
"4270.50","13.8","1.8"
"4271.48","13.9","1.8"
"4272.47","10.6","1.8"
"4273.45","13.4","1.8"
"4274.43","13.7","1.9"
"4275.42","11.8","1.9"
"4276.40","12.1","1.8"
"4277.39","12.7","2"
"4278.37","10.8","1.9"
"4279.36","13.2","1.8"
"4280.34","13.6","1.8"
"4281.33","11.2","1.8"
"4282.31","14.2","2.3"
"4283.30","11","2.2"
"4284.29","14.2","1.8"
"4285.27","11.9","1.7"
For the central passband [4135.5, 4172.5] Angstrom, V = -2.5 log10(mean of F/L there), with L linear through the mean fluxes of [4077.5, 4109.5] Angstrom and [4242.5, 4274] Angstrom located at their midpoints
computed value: 0.144 mag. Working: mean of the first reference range 14.6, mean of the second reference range 12.2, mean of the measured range 12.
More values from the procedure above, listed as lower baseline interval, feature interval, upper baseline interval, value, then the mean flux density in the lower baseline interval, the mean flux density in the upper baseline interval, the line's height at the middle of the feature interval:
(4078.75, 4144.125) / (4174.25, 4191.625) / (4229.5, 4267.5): 0.12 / 13.9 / 12.1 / 13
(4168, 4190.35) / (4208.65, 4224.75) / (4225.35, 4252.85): 0.02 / 11.4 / 12.4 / 12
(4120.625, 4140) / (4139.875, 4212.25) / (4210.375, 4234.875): 0.09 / 13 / 12.2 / 12.6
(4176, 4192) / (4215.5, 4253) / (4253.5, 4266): -0.07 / 11.4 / 11.6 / 11.5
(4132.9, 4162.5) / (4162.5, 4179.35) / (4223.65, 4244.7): 0.07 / 12.1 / 12.6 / 12.3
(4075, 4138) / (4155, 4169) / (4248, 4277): 0.09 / 14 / 12.1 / 13.4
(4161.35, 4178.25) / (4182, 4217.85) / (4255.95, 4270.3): 0.02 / 11.6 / 12.2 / 11.8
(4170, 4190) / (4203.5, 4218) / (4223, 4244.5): 0.04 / 11.4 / 12.7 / 12.1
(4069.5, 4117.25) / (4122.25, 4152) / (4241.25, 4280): 0.12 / 14.4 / 12.3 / 13.9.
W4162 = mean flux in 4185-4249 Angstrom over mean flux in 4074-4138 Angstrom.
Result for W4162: 0.85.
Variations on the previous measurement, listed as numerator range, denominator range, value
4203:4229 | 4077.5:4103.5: 0.80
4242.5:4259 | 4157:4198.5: 1.06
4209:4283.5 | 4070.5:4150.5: 0.89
